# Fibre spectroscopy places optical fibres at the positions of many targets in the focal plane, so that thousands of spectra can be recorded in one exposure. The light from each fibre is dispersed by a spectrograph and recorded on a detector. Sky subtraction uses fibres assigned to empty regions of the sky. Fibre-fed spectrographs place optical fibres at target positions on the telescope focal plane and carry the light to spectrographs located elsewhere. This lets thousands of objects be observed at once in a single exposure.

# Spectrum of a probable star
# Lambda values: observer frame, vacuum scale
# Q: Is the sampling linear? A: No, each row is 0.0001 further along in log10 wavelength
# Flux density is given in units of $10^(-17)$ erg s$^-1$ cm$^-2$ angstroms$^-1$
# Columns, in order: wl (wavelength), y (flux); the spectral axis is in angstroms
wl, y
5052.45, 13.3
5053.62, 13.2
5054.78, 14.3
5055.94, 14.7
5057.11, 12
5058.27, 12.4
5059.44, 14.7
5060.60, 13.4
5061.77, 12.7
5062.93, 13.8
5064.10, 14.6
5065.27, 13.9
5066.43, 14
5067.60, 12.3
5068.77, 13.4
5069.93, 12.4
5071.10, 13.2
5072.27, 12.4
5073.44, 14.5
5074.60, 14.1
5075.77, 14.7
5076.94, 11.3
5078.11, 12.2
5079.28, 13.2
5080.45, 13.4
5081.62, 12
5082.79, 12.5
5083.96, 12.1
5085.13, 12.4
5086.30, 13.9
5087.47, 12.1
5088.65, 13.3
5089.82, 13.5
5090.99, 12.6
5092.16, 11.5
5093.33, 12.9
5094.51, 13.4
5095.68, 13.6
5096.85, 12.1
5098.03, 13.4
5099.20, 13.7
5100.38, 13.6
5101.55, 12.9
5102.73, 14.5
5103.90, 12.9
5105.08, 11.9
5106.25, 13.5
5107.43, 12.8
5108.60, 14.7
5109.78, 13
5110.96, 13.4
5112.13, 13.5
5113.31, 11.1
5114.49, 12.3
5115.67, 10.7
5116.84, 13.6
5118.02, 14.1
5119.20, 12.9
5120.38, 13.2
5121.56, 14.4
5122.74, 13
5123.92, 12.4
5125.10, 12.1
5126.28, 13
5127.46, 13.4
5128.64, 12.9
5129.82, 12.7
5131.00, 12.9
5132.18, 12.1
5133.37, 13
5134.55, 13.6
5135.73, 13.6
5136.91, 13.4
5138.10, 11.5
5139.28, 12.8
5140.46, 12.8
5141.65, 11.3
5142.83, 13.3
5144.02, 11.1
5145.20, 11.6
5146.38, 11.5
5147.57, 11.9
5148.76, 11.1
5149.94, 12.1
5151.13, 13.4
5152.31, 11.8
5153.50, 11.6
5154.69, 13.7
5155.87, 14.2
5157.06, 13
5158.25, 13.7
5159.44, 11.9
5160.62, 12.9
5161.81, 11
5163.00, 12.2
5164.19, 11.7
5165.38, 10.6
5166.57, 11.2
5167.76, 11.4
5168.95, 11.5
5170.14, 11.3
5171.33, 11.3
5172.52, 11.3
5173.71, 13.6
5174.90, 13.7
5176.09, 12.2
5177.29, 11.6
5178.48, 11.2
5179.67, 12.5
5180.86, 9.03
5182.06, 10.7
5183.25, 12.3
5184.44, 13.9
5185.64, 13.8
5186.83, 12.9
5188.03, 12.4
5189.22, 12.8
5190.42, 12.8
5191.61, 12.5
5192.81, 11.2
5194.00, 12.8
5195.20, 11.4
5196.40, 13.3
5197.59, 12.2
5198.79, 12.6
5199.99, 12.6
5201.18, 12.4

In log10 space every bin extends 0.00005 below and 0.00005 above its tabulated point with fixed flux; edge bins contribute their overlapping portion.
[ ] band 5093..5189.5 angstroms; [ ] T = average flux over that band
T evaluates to 12.6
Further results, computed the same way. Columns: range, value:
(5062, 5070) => 13.5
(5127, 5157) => 12.5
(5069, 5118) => 13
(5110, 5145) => 12.8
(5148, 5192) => 12.2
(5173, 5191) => 12.4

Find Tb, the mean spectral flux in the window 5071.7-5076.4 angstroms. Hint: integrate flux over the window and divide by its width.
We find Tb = 13.9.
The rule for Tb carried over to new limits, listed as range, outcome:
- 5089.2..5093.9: 12.7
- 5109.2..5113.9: 12.7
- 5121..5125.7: 13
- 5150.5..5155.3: 12.6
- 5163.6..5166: 11.1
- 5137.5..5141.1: 12.3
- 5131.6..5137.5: 13.1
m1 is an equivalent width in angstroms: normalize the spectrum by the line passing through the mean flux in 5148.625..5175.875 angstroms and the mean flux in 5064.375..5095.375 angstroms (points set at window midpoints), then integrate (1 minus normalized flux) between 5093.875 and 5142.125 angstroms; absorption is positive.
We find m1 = -1.3 angstroms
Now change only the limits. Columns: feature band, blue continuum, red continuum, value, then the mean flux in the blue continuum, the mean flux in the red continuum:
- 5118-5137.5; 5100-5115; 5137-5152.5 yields -0.8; 13.1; 12.1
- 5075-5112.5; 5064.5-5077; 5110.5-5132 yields 0.4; 13.4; 12.9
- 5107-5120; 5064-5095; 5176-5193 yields -0.2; 13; 12.1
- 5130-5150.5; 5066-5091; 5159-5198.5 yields 0.1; 13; 12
